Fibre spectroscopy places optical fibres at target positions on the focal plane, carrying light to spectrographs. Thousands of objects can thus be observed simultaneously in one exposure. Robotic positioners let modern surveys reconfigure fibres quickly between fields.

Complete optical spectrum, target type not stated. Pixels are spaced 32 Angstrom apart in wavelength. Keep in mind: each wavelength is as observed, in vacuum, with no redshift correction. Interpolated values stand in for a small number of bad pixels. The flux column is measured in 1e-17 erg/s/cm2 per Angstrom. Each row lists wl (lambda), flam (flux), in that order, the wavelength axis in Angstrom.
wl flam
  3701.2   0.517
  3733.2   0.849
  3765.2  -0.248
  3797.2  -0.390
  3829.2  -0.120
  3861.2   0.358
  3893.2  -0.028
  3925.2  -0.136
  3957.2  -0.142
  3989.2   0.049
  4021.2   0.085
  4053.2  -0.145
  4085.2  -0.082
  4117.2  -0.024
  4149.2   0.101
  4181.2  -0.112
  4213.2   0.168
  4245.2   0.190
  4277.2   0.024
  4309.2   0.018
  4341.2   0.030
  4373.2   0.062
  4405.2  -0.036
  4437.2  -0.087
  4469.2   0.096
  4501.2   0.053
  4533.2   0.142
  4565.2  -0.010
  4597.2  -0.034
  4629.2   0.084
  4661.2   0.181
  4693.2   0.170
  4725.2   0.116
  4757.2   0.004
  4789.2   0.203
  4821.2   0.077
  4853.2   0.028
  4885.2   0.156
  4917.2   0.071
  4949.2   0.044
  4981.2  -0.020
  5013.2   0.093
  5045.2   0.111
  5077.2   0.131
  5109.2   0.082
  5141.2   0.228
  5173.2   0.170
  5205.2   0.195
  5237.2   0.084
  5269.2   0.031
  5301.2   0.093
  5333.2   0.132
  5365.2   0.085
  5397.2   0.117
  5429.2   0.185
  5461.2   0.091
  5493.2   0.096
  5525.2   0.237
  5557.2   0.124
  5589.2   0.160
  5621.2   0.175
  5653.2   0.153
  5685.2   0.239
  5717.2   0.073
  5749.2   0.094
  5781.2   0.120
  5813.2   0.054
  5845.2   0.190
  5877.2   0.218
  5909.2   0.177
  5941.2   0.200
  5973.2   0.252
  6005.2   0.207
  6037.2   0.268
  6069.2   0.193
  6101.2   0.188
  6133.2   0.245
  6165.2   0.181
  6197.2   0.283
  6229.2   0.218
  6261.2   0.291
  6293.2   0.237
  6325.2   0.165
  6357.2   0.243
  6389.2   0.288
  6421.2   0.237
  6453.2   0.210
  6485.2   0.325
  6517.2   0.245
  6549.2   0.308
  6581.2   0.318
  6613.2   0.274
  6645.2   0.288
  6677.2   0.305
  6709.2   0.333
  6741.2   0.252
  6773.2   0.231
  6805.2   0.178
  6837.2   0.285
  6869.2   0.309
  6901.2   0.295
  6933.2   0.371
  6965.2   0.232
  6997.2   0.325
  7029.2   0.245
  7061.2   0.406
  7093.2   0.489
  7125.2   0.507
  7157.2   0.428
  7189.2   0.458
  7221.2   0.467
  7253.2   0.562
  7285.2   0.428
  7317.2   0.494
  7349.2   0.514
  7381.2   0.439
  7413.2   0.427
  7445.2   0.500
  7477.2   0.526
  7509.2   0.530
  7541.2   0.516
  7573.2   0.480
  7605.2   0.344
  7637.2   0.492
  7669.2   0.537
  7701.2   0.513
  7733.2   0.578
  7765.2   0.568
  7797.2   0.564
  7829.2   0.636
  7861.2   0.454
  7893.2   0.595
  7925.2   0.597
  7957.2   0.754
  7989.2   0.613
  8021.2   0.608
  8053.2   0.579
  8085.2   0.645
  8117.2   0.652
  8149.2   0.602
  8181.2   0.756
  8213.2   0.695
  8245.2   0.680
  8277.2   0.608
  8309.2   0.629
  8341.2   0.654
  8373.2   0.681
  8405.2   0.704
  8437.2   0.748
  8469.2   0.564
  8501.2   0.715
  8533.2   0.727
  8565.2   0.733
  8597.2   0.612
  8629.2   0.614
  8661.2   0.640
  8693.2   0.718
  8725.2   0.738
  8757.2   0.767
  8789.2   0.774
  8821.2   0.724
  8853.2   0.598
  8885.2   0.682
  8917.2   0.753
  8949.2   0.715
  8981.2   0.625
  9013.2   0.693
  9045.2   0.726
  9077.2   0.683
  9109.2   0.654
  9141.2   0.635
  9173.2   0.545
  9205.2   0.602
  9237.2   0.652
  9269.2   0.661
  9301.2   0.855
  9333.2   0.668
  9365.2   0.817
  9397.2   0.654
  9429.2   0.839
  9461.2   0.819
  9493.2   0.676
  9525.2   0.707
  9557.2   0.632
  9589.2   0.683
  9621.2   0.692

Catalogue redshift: 0.77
